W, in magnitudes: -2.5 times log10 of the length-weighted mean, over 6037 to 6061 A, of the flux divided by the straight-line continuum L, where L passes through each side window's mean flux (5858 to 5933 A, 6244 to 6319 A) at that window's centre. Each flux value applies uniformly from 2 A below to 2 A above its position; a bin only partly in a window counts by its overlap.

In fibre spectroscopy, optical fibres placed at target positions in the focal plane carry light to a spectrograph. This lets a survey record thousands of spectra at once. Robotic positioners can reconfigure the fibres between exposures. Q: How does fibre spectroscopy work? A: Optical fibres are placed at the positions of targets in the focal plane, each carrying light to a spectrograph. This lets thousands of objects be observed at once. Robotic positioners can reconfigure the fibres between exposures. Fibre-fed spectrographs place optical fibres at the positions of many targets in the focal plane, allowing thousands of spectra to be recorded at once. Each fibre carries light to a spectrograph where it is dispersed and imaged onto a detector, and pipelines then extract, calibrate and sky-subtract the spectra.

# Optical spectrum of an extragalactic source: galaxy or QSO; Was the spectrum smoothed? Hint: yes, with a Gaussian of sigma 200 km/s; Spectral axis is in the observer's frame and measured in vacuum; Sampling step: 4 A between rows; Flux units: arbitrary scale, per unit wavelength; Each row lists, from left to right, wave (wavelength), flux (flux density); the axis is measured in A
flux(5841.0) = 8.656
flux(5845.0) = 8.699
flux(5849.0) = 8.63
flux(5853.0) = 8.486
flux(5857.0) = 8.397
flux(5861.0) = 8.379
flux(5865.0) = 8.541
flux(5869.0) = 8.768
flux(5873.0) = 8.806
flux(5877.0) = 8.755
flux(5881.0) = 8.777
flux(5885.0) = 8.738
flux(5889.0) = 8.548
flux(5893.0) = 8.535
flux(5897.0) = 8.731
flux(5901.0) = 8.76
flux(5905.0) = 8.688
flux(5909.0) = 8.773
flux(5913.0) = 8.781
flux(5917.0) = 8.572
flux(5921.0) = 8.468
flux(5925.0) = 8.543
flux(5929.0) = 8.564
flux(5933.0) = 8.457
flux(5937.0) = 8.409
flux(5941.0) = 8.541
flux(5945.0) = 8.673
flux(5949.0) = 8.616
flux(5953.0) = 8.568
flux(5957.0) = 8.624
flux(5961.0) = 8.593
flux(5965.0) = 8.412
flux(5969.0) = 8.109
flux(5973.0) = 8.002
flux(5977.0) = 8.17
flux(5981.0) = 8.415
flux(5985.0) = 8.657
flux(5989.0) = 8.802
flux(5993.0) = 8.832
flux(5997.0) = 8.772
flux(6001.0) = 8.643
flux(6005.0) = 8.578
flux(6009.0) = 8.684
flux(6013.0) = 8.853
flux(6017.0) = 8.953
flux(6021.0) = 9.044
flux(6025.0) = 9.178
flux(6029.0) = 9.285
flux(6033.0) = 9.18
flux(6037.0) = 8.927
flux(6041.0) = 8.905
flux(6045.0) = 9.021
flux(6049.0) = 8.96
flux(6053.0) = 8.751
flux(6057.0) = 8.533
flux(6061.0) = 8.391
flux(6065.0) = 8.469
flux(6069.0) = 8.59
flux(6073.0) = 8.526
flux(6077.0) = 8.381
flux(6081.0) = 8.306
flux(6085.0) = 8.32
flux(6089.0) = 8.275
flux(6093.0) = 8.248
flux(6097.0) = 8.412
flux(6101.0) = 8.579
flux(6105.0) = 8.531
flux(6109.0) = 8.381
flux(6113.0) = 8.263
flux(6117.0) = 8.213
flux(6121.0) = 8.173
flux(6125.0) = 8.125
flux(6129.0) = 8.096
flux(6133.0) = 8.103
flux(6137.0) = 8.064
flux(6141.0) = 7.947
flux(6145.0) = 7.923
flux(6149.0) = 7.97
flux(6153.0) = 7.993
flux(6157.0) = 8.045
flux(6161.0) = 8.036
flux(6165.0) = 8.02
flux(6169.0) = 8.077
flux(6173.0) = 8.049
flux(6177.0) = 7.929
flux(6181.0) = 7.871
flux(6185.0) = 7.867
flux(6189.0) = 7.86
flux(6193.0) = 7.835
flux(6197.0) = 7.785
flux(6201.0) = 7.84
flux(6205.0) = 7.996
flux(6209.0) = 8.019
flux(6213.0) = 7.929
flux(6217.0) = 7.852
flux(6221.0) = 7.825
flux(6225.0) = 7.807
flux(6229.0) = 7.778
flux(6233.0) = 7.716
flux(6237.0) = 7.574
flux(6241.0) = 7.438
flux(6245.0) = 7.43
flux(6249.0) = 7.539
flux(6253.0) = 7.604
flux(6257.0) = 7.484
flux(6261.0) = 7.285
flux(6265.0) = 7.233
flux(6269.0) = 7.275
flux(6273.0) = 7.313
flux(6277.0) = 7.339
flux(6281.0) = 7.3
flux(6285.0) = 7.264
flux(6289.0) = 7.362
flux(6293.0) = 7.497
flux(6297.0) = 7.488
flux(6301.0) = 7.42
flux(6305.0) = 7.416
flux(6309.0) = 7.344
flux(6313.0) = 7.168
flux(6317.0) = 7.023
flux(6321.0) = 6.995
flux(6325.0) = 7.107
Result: -0.086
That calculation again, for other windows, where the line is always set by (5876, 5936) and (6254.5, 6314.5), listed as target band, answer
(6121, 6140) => -0.030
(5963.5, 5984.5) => 0.021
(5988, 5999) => -0.058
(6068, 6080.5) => -0.053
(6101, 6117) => -0.059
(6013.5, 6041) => -0.106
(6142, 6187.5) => -0.030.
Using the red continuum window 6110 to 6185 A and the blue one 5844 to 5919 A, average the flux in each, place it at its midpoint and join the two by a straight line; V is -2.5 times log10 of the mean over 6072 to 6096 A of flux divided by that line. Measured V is -0.02 mag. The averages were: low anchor 8.65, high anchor 8.05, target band 8.34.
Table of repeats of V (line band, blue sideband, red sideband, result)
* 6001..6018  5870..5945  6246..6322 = -0.058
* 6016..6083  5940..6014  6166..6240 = -0.058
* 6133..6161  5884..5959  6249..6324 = -0.026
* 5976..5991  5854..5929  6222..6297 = -0.024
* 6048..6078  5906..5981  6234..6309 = -0.061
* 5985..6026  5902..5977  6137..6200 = -0.059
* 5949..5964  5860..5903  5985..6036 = 0.027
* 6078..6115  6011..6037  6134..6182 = 0.016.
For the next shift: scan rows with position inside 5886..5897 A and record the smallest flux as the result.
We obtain 8.535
